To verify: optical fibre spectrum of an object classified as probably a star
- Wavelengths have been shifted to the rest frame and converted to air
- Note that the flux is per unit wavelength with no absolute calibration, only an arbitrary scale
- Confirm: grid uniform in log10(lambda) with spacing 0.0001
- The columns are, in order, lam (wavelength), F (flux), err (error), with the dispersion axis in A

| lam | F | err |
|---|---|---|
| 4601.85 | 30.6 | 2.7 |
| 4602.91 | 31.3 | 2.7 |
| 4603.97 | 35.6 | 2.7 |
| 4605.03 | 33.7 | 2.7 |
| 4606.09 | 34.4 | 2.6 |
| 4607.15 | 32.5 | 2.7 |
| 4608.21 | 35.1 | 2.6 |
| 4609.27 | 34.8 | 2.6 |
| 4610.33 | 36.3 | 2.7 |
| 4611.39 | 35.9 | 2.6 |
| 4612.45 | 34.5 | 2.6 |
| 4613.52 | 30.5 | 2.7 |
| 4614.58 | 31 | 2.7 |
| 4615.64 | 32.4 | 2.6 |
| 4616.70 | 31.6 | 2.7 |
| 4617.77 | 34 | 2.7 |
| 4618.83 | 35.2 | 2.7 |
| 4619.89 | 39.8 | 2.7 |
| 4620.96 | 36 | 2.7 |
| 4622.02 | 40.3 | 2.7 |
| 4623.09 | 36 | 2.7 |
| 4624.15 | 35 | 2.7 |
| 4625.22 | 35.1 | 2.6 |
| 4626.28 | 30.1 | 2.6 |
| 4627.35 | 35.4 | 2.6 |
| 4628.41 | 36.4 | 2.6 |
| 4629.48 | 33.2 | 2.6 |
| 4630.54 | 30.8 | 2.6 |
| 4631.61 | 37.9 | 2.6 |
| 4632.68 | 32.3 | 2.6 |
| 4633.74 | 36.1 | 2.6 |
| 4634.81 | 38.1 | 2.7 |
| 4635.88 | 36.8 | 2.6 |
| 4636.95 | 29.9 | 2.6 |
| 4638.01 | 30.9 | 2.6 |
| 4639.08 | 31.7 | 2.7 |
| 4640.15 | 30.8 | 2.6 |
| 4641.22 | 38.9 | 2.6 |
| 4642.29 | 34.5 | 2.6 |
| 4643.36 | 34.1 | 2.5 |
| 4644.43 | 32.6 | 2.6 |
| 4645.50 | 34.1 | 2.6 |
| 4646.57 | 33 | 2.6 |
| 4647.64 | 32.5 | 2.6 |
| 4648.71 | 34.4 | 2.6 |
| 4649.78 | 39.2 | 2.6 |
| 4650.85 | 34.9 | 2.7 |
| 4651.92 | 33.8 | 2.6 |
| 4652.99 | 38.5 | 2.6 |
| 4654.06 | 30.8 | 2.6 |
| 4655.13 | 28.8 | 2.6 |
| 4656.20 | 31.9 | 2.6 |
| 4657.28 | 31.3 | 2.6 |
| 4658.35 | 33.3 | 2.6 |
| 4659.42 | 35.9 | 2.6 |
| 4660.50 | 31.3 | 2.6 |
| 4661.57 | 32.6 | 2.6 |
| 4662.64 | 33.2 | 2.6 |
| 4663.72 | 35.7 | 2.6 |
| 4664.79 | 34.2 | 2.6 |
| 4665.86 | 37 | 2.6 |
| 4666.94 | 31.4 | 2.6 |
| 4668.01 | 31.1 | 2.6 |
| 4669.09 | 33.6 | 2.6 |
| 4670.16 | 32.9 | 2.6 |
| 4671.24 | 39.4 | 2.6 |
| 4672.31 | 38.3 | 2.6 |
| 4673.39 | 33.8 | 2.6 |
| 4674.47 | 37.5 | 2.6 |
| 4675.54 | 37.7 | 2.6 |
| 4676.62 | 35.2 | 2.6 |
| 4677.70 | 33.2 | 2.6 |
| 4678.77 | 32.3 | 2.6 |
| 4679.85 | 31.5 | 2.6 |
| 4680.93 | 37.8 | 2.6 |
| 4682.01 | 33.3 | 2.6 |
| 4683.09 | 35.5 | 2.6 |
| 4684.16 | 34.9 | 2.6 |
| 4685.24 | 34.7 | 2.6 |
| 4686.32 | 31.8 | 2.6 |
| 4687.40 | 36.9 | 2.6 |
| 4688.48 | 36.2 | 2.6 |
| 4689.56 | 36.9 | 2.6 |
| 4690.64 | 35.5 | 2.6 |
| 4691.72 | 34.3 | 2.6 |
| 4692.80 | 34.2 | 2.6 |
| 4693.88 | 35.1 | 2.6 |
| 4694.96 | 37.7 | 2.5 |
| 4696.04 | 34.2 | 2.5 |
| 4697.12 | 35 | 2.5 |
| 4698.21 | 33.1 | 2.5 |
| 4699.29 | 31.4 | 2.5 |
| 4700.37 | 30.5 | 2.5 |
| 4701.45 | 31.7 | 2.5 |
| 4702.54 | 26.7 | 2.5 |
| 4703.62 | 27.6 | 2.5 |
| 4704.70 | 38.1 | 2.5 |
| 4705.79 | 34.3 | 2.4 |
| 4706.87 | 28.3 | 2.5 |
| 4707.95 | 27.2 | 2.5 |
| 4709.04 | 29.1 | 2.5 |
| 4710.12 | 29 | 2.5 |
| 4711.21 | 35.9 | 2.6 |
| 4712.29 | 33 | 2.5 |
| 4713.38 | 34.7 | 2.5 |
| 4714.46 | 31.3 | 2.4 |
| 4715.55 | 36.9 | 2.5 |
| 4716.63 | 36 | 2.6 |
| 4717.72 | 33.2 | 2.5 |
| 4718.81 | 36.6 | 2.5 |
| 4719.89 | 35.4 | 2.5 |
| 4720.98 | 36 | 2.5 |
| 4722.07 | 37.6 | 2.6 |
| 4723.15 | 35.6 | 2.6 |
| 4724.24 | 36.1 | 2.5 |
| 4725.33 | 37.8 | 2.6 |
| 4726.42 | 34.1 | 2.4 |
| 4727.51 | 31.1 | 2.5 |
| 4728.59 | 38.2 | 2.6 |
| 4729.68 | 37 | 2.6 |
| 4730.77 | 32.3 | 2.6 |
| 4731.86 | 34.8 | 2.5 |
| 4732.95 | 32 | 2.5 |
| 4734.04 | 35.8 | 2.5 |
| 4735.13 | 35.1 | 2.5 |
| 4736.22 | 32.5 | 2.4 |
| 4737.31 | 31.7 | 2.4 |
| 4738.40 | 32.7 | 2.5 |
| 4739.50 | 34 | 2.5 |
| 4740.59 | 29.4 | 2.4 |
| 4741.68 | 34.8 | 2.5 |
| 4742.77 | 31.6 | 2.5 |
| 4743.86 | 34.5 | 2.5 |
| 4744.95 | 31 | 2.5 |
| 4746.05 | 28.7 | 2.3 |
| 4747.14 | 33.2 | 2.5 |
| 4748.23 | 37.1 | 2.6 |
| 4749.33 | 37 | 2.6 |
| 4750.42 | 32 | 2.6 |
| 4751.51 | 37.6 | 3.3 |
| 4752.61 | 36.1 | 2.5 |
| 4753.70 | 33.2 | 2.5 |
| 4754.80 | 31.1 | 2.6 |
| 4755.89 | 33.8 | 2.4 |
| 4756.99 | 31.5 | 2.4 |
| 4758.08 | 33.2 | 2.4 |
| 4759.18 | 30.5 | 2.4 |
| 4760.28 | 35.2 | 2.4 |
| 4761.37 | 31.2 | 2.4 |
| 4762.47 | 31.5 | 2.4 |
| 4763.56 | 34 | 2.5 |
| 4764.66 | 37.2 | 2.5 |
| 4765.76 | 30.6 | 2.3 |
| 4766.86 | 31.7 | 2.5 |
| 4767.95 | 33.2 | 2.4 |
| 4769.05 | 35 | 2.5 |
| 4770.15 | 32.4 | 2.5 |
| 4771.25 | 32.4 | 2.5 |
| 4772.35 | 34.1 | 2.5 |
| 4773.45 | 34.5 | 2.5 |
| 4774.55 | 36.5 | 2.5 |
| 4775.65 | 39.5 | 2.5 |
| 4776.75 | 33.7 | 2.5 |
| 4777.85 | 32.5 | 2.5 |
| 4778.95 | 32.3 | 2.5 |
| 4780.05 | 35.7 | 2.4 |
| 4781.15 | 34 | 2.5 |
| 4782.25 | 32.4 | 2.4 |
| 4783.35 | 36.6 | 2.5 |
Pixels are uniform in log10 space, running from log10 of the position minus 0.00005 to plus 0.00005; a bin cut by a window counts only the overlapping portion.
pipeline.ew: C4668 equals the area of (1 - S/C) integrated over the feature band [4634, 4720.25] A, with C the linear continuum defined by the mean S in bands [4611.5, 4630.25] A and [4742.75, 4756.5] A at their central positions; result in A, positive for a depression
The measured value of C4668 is 0.8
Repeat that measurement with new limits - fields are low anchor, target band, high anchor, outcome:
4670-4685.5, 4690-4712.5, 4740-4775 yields 1.4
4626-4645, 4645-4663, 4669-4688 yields 0.5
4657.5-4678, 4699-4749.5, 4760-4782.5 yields 1.2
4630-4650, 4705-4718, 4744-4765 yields 0.4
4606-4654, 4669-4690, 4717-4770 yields -0.6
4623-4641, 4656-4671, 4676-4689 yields 0.4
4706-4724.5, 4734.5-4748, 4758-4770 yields 0.3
